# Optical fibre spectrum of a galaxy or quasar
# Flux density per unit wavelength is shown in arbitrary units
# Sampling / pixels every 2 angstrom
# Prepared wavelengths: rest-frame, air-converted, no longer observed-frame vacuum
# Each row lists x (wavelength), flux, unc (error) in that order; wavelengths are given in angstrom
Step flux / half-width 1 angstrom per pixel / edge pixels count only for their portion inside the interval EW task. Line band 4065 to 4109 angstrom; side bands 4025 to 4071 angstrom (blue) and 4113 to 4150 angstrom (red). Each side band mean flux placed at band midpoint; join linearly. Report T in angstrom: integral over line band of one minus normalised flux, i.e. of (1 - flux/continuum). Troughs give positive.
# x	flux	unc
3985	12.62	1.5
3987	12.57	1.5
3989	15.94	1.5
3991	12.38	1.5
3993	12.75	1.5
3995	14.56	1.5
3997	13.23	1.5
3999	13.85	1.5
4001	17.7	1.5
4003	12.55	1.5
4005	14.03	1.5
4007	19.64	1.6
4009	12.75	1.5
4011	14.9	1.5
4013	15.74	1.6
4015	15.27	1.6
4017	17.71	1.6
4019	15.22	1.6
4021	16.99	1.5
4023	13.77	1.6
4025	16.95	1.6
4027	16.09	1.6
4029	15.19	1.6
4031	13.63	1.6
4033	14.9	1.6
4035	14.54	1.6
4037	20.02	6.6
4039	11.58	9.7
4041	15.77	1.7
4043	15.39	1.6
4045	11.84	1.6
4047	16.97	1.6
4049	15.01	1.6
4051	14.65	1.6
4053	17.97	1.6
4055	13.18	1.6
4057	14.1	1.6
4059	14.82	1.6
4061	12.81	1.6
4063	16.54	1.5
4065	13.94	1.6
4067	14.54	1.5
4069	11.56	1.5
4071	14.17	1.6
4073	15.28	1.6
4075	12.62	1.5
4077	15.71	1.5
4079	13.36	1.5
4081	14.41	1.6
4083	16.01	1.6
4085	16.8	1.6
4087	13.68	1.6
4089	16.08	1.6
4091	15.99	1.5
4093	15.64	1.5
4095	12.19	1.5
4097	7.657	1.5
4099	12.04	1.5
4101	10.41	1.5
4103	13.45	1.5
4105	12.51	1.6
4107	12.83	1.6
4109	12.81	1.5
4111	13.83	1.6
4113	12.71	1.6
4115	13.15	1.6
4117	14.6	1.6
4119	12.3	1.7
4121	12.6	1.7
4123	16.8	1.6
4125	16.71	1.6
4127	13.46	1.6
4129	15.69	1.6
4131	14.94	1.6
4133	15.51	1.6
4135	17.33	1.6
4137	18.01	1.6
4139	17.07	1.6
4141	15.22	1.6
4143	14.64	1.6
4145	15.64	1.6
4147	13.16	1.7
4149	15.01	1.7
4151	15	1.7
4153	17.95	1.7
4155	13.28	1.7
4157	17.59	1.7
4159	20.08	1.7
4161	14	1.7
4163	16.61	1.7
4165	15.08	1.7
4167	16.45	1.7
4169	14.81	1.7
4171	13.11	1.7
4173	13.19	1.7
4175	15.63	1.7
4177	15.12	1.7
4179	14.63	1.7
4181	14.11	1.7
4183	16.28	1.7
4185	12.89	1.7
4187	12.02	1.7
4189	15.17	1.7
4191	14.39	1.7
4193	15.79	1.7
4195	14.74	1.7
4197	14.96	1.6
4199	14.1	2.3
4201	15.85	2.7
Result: 3.7 angstrom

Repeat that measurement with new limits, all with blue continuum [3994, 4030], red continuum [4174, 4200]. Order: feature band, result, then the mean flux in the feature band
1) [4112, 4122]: 1.2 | 13.1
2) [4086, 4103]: 2.3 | 13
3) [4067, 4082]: 1.2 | 13.9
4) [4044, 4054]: -0.1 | 15.3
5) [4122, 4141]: -1.6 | 16.1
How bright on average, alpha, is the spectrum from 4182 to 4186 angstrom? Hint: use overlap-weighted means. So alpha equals 14.6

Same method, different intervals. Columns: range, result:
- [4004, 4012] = 15.3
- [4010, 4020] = 15.8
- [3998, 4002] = 15.8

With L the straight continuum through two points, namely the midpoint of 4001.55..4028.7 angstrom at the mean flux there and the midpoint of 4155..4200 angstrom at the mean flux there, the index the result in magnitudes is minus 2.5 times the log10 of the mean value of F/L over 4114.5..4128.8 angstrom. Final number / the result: 0.06 mag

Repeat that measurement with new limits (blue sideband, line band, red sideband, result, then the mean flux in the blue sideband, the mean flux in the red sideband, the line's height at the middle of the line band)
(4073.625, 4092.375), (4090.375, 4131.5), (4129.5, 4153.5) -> 0.15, 15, 15.7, 15.3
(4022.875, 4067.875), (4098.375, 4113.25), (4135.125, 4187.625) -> 0.20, 15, 15.3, 15.2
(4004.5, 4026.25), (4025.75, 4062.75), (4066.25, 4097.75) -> 0.01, 15.8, 14.2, 15.1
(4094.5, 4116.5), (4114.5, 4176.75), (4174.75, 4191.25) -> -0.15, 12.2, 14.4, 13.4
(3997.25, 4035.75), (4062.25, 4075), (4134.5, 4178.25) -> 0.09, 15.3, 15.6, 15.4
